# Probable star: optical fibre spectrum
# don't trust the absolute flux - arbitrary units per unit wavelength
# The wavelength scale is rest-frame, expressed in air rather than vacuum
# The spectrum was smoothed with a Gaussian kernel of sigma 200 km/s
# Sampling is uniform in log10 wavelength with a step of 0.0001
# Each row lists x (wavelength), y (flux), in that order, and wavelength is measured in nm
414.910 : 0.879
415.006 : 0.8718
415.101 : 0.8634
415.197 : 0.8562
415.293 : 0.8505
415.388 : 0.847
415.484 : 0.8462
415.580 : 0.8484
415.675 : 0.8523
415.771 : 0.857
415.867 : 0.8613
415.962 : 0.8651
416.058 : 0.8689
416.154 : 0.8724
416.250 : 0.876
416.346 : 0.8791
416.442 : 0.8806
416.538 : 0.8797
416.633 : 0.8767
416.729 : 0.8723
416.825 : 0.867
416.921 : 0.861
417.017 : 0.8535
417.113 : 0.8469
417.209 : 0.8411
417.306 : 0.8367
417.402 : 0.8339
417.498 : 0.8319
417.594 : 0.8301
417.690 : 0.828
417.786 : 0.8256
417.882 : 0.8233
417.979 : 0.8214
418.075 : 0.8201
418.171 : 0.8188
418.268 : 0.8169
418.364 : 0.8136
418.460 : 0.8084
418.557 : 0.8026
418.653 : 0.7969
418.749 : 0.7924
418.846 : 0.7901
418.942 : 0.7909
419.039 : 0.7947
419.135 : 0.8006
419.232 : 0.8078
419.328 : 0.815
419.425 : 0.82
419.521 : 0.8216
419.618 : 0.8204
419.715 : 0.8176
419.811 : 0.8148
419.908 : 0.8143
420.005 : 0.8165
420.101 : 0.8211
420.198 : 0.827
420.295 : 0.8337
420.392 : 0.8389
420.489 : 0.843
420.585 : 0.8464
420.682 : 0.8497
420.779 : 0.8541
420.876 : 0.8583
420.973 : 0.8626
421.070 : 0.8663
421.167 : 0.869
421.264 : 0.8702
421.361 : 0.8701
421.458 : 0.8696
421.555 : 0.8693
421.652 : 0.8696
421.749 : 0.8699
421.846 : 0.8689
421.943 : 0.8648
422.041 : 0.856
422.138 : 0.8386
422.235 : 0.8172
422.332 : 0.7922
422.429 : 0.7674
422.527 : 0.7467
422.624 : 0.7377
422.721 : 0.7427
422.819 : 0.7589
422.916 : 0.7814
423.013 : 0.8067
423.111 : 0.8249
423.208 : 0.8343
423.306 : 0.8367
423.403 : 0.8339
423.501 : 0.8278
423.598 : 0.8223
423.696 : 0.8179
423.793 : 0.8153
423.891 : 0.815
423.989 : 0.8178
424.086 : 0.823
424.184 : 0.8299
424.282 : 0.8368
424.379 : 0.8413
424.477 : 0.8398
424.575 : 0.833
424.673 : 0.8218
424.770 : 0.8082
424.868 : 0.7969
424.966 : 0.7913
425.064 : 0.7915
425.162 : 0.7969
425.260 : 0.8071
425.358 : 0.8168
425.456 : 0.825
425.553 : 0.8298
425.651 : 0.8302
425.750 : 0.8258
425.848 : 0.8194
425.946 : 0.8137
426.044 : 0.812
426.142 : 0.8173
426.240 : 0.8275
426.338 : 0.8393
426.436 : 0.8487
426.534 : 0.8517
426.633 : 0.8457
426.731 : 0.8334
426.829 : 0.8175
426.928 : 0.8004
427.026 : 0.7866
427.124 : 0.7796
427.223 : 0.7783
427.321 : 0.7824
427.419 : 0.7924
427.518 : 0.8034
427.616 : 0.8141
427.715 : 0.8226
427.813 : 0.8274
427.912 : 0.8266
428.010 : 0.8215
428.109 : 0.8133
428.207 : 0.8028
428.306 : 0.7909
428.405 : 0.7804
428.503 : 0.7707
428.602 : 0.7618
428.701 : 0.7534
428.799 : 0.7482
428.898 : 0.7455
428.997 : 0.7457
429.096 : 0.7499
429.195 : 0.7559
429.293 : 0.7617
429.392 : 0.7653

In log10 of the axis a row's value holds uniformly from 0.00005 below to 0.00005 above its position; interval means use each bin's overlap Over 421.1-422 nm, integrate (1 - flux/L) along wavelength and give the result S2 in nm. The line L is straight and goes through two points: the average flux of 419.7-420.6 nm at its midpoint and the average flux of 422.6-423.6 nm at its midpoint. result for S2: -0.06 nm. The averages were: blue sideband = 0.828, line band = 0.869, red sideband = 0.801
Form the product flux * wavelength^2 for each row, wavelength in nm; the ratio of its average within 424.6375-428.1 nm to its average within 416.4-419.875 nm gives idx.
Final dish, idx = 1.02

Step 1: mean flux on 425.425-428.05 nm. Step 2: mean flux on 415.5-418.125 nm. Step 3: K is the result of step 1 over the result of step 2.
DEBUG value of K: 1.0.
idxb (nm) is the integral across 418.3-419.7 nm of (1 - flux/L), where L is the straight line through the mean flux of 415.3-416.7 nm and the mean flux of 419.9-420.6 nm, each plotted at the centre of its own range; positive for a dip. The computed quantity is 0.06 nm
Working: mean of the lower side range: 0.865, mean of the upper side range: 0.831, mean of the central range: 0.806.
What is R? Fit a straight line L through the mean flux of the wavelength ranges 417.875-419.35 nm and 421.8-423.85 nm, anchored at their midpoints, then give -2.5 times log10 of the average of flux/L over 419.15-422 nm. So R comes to -0.05 mag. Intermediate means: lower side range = 0.806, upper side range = 0.809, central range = 0.843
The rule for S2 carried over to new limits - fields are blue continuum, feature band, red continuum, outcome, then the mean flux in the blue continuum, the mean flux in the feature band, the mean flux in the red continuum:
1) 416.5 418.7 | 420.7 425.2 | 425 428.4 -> -0.016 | 0.835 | 0.825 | 0.814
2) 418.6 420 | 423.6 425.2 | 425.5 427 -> 0.008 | 0.807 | 0.817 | 0.827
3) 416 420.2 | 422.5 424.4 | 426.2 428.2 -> 0.032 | 0.831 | 0.808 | 0.815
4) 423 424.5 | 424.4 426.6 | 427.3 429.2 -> -0.027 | 0.826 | 0.82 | 0.786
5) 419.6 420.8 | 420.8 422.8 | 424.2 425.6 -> -0.020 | 0.83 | 0.834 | 0.818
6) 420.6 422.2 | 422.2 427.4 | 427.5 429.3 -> 0.080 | 0.862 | 0.811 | 0.784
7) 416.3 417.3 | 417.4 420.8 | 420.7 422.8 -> 0.126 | 0.864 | 0.819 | 0.835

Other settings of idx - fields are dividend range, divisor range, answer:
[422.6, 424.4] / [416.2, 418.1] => 0.98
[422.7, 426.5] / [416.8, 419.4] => 1.03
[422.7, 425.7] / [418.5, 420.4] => 1.03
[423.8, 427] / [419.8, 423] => 1.01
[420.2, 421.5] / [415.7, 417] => 1.00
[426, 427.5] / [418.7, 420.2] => 1.04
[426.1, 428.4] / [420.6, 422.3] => 0.97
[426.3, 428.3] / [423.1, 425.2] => 1.01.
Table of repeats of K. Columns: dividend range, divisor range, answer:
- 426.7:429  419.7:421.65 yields 0.94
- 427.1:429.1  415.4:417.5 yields 0.92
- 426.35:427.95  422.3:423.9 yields 1.02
